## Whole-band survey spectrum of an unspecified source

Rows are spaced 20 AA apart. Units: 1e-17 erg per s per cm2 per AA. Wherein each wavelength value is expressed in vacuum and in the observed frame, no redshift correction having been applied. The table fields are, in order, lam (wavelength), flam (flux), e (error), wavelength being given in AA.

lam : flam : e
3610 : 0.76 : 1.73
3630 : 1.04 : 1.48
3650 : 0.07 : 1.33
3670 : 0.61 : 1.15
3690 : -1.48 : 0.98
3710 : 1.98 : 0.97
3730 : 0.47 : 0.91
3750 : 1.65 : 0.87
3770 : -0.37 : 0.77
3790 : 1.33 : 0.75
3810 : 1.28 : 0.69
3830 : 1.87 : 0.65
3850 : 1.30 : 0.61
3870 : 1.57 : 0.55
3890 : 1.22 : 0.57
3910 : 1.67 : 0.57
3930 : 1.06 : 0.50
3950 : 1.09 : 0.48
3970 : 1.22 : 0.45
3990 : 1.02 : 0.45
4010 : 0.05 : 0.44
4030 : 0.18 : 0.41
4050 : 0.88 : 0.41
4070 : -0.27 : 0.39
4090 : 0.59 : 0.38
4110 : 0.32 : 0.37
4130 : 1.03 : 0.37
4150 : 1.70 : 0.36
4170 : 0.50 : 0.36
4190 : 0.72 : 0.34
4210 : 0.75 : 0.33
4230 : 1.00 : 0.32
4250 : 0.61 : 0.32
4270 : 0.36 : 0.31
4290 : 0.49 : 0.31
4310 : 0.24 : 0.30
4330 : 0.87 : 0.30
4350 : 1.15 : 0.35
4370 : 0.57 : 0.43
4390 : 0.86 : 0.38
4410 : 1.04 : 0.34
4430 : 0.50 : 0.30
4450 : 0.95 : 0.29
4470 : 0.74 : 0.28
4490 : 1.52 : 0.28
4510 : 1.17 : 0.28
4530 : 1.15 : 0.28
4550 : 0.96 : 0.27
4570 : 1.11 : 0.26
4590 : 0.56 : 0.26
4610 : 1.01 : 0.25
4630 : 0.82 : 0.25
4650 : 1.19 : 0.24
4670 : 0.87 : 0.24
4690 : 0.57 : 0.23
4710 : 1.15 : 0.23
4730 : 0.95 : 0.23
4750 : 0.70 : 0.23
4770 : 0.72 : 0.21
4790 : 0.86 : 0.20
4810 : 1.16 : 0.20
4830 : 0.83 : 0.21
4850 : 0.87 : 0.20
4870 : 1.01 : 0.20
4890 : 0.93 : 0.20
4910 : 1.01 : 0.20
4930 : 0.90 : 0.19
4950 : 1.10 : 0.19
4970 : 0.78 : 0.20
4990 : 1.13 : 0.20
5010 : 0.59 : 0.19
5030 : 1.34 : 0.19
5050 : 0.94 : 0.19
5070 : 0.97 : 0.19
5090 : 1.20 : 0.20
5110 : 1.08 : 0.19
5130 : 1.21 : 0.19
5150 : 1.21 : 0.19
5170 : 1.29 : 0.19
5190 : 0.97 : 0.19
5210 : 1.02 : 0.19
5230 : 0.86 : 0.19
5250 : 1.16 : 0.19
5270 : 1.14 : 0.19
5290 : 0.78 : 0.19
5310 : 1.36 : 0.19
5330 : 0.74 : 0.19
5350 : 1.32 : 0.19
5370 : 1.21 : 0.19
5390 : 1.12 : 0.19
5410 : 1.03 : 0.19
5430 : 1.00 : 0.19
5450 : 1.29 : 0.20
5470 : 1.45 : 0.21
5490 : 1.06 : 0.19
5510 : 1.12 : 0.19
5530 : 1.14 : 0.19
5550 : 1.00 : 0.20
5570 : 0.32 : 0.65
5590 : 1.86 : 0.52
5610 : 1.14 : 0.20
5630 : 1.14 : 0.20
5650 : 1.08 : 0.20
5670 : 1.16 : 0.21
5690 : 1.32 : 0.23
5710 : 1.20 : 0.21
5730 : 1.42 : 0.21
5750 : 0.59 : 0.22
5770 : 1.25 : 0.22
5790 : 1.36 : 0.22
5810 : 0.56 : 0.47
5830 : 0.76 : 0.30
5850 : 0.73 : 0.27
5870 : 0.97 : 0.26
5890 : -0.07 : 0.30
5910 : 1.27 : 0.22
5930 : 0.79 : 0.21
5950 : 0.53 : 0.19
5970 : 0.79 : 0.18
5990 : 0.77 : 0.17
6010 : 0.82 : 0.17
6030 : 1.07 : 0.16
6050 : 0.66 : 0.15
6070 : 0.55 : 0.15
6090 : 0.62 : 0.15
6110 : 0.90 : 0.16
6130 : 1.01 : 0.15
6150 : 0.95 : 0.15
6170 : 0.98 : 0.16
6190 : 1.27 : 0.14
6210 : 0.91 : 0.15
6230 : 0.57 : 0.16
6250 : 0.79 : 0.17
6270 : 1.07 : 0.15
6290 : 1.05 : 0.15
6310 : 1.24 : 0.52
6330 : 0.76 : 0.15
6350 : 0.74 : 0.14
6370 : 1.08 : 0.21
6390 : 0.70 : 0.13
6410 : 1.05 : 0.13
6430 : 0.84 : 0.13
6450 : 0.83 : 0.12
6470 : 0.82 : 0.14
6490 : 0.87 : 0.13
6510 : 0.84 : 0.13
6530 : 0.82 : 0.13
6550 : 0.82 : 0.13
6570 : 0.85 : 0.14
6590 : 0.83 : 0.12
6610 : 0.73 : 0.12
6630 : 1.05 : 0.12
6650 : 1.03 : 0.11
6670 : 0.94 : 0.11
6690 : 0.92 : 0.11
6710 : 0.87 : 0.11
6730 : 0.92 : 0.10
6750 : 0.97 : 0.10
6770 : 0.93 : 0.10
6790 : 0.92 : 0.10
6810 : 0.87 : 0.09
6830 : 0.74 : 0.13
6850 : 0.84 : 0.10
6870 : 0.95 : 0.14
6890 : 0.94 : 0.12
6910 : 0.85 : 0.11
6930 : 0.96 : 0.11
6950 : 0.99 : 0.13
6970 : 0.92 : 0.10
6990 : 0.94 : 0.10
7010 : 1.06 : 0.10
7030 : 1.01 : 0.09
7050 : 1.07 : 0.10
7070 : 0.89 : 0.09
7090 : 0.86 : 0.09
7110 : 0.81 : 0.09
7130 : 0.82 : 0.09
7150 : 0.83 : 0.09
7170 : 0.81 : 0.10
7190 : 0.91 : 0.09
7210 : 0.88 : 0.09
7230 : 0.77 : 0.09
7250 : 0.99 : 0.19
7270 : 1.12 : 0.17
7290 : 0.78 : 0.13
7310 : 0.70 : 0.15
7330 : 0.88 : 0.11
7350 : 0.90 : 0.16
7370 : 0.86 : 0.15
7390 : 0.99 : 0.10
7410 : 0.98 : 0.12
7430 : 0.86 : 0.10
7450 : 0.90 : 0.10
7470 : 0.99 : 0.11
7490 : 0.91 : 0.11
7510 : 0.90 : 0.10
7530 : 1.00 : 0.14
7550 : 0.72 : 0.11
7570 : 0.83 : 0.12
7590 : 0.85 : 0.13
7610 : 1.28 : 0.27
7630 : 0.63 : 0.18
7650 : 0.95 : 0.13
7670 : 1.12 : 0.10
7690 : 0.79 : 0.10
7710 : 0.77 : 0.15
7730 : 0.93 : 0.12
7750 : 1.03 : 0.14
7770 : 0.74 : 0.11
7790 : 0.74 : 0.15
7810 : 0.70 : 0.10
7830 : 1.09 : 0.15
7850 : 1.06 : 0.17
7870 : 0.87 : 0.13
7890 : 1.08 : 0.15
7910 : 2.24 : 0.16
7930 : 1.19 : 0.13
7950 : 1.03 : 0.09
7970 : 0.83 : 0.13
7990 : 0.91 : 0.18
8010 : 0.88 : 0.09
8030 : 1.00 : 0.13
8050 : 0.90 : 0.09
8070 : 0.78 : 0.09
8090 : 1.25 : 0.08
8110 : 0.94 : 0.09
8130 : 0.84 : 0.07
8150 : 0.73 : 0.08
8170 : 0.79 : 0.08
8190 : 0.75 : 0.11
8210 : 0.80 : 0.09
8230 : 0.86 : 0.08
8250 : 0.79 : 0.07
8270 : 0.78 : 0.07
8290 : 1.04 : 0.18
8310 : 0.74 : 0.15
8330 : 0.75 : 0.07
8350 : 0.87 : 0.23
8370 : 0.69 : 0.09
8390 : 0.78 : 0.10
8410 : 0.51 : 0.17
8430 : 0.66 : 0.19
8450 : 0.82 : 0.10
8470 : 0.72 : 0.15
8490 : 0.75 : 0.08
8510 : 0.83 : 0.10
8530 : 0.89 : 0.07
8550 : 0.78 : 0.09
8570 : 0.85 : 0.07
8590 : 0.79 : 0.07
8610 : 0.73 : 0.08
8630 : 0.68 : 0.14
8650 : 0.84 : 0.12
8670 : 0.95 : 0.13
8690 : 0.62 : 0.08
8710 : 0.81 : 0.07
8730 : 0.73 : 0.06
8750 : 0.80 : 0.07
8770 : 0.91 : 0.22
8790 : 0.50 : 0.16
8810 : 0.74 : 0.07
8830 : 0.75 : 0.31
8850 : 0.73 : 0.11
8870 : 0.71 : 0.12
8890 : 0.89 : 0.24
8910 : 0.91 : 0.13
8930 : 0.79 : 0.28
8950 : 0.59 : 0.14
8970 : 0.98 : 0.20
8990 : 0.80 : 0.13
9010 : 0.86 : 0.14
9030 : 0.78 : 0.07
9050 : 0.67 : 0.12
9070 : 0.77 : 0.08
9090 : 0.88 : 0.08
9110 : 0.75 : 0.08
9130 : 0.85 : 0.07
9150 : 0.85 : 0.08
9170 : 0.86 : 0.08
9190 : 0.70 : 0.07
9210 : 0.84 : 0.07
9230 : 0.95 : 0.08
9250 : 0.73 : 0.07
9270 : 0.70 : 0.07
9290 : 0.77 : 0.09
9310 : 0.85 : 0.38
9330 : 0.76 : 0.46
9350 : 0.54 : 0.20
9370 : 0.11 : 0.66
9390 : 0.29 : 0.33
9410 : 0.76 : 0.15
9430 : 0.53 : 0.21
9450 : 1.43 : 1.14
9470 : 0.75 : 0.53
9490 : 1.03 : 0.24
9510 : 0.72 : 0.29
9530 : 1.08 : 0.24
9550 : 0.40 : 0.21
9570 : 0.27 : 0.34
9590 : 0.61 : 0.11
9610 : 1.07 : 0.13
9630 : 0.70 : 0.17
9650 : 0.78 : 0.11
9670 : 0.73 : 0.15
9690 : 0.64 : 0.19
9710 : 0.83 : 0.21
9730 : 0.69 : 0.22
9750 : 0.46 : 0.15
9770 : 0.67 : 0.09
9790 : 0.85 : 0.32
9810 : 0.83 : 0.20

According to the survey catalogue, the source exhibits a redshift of 0.205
